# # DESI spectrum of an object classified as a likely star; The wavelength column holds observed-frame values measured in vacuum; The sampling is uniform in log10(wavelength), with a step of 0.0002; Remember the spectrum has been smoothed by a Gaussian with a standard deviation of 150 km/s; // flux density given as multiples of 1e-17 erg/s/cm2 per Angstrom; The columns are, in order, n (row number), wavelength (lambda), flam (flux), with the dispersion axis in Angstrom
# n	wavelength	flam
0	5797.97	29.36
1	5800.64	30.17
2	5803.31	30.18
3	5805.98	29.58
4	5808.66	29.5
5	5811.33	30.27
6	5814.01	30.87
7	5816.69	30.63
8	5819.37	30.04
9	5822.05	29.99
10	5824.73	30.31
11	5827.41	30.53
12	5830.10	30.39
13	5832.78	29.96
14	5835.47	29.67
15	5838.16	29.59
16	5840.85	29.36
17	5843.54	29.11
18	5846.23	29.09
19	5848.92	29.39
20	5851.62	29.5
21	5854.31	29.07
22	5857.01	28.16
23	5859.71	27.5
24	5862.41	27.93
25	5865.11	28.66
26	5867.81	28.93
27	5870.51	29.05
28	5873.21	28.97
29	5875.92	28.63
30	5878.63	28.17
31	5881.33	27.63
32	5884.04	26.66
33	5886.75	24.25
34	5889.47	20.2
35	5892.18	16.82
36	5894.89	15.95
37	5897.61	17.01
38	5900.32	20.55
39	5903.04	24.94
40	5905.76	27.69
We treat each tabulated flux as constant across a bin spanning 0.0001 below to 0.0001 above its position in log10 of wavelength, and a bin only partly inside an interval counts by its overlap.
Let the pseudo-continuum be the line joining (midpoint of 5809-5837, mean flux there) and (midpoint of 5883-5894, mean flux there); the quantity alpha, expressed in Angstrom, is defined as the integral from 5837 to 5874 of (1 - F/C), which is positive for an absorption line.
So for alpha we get -4.3 Angstrom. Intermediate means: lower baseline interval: 30.2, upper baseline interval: 21.6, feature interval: 28.9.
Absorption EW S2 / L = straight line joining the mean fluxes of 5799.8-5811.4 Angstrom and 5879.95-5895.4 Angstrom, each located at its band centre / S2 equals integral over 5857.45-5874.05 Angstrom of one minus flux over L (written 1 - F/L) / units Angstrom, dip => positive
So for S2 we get -2.9 Angstrom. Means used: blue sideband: 29.9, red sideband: 22.3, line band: 28.5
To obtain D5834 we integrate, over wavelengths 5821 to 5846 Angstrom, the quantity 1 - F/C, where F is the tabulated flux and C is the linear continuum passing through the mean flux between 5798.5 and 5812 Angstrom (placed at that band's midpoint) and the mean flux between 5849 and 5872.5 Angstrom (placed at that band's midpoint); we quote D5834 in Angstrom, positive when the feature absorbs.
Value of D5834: -0.5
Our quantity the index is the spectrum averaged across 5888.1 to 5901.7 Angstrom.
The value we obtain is 18.1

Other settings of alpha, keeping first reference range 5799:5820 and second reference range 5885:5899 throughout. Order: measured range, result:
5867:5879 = -4.0 Angstrom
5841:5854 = -2.2 Angstrom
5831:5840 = -1.0 Angstrom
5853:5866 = -2.7 Angstrom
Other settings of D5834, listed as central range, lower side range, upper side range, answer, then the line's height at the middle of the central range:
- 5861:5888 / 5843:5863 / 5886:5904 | -4.3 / 24.1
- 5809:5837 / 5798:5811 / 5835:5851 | -0.6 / 29.6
